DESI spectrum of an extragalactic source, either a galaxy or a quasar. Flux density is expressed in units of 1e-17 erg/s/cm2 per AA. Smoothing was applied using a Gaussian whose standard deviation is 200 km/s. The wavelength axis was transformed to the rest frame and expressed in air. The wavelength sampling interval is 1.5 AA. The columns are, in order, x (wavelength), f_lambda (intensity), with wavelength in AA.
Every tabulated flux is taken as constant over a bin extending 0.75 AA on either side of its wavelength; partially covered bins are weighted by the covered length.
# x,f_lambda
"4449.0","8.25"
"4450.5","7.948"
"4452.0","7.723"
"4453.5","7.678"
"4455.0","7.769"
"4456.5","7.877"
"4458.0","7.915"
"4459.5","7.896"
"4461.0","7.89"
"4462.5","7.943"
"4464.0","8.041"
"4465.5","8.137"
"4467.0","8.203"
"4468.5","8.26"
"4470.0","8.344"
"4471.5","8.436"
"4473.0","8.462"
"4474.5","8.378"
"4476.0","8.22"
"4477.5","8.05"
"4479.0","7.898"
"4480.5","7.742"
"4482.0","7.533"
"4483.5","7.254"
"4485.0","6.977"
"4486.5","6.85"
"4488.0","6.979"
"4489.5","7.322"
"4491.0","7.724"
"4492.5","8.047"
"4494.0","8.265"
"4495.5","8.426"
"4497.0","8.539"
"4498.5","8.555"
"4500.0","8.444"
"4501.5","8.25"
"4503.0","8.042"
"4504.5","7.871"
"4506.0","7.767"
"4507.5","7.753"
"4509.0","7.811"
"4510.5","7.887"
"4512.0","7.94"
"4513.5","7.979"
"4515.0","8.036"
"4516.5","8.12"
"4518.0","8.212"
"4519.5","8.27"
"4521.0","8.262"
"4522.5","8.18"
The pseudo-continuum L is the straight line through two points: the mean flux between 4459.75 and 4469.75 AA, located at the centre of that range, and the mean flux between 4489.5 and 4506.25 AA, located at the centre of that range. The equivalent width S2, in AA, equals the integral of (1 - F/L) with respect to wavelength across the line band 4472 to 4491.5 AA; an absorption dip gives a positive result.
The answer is 1.11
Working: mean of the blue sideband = 8.08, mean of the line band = 7.65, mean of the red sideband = 8.15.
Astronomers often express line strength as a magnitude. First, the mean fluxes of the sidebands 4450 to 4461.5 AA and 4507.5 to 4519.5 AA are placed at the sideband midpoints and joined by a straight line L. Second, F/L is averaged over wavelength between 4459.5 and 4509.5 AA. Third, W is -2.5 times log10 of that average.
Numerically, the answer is 0.00 mag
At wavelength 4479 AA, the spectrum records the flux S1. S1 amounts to 7.898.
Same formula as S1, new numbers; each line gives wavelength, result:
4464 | 8.041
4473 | 8.462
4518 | 8.212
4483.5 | 7.254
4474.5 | 8.378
